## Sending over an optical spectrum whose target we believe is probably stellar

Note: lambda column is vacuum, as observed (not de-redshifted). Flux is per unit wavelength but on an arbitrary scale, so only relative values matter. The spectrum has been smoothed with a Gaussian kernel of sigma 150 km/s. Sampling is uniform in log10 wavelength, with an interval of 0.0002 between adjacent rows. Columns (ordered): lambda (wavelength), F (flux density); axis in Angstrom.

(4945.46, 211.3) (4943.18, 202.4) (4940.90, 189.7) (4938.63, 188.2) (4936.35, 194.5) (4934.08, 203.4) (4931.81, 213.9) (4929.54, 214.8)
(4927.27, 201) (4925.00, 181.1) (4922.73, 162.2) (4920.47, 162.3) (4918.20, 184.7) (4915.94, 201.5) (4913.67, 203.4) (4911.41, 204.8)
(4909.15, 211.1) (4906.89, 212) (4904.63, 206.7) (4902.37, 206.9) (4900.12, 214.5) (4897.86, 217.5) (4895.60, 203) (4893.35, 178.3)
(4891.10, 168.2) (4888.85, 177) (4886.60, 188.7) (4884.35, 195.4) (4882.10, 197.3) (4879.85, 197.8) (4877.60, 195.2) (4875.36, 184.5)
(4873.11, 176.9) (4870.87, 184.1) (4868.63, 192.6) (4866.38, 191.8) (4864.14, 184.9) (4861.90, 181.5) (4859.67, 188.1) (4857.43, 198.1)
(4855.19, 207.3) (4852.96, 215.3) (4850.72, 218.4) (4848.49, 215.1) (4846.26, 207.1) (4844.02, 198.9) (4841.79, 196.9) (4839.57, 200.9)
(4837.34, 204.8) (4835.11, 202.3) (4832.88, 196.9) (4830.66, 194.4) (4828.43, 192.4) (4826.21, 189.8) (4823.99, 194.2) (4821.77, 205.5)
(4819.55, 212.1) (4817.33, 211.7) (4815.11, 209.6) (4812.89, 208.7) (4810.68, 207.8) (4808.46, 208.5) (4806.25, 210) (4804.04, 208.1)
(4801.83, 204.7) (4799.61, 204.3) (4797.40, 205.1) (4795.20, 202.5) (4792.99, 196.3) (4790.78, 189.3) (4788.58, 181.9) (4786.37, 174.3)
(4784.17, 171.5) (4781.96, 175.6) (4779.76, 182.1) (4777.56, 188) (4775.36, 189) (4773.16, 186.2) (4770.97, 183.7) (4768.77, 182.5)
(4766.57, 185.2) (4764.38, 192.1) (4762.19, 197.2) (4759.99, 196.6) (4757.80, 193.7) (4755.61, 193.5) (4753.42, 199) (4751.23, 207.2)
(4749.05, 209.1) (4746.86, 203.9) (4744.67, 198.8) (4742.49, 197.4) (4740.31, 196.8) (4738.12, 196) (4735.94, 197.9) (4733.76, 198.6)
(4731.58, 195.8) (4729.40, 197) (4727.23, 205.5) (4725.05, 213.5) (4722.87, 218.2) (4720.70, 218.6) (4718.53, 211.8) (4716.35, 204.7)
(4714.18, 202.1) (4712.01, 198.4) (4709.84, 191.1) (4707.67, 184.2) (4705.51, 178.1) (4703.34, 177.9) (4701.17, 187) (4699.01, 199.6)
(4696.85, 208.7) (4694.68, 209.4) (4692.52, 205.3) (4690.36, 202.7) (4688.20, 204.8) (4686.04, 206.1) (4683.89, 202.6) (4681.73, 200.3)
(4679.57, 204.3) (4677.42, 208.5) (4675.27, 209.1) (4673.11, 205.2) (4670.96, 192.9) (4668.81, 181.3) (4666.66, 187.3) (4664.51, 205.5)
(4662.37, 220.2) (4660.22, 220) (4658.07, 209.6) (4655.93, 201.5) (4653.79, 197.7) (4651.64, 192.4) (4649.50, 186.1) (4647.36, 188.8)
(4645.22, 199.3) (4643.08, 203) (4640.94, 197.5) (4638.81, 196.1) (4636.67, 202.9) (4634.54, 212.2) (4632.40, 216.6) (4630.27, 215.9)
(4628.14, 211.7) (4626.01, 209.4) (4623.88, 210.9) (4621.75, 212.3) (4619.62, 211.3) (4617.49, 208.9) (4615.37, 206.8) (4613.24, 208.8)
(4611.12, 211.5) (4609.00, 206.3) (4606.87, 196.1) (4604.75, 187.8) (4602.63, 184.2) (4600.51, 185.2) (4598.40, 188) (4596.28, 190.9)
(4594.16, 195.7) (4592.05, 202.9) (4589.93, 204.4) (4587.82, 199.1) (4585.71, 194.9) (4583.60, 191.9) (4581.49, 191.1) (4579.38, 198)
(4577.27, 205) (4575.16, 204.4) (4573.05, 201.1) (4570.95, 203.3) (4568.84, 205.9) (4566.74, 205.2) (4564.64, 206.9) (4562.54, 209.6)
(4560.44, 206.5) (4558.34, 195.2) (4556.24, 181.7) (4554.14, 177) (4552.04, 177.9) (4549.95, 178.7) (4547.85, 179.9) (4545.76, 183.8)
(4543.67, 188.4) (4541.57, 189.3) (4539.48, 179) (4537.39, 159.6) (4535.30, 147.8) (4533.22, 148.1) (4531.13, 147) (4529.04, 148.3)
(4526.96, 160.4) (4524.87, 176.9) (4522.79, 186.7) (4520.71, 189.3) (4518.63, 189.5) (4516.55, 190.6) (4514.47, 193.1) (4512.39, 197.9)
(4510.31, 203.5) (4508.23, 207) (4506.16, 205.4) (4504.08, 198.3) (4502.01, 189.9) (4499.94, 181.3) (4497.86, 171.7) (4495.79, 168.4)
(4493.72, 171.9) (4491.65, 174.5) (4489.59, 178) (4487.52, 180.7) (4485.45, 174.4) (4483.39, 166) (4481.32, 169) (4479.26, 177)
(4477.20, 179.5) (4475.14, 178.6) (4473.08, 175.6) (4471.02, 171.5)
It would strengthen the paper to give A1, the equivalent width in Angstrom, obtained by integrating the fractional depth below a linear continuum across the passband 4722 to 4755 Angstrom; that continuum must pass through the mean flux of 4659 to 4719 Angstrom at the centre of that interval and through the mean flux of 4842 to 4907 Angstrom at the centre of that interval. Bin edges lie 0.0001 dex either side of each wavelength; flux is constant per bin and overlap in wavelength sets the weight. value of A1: -0.5 Angstrom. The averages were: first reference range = 200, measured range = 202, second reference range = 196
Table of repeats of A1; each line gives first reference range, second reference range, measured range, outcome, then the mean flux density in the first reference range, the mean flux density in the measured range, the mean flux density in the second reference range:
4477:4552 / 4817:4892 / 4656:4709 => -3.8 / 179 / 200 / 196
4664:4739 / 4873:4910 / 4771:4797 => 1.7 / 200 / 186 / 196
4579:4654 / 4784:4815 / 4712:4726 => -0.7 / 201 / 210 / 199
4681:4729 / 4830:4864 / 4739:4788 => 2.5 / 201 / 191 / 201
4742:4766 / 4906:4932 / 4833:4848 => -0.4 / 199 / 202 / 195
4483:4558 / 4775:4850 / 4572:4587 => -1.2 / 179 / 198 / 198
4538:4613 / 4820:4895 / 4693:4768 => -1.7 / 194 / 199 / 195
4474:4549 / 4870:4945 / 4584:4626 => -4.1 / 179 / 200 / 195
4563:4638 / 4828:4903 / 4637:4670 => 0.3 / 203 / 199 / 196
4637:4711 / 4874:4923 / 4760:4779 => 0.8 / 199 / 188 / 195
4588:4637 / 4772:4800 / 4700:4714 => 0.6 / 203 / 187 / 188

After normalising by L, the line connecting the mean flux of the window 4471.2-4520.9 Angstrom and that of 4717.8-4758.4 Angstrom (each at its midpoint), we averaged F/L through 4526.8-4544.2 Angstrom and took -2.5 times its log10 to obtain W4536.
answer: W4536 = 0.15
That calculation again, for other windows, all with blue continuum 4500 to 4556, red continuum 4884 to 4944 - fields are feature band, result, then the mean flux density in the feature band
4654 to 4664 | -0.14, 211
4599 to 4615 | -0.08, 197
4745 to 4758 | -0.07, 201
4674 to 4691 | -0.10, 205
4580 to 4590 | -0.07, 196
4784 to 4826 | -0.05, 201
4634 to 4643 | -0.09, 202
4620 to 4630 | -0.15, 211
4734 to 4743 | -0.05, 197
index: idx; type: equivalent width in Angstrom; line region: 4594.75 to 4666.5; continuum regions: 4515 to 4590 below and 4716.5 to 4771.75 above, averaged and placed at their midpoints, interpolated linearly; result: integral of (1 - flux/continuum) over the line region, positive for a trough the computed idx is -4.1 Angstrom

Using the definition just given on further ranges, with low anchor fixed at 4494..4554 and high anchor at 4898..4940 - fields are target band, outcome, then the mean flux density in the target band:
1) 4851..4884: 0.5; 193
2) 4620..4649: -3.2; 206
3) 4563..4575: -1.5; 205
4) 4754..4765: -0.2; 195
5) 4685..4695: -0.9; 205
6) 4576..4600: -1.8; 196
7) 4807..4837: -1.4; 203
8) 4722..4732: -0.9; 206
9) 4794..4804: -0.6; 204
